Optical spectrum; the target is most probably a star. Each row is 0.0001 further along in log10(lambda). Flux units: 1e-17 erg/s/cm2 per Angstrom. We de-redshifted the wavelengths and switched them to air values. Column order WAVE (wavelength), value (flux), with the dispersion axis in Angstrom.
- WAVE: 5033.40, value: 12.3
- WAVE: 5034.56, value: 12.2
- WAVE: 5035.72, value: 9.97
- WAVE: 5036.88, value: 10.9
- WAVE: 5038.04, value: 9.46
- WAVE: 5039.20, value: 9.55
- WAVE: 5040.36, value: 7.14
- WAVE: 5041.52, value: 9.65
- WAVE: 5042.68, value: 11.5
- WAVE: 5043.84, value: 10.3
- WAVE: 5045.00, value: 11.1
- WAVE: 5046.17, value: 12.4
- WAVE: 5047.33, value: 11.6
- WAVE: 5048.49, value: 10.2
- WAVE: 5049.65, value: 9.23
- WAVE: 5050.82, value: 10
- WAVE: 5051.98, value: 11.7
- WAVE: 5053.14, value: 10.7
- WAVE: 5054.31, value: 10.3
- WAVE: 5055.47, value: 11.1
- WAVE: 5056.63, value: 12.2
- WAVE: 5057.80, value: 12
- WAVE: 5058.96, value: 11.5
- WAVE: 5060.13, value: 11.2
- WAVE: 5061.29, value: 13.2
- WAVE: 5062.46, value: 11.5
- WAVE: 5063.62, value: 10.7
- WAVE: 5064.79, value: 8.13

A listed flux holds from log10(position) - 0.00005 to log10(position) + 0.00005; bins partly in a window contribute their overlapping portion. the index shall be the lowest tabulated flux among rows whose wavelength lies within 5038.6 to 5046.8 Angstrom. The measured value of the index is 7.14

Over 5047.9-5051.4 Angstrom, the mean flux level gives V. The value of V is 9.81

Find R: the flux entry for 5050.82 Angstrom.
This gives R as 10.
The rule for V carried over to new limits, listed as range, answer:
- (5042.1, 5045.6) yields 11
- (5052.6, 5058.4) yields 11.3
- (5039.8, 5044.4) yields 9.66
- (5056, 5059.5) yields 11.9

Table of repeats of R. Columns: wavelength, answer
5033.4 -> 12.3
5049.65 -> 9.23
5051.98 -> 11.7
